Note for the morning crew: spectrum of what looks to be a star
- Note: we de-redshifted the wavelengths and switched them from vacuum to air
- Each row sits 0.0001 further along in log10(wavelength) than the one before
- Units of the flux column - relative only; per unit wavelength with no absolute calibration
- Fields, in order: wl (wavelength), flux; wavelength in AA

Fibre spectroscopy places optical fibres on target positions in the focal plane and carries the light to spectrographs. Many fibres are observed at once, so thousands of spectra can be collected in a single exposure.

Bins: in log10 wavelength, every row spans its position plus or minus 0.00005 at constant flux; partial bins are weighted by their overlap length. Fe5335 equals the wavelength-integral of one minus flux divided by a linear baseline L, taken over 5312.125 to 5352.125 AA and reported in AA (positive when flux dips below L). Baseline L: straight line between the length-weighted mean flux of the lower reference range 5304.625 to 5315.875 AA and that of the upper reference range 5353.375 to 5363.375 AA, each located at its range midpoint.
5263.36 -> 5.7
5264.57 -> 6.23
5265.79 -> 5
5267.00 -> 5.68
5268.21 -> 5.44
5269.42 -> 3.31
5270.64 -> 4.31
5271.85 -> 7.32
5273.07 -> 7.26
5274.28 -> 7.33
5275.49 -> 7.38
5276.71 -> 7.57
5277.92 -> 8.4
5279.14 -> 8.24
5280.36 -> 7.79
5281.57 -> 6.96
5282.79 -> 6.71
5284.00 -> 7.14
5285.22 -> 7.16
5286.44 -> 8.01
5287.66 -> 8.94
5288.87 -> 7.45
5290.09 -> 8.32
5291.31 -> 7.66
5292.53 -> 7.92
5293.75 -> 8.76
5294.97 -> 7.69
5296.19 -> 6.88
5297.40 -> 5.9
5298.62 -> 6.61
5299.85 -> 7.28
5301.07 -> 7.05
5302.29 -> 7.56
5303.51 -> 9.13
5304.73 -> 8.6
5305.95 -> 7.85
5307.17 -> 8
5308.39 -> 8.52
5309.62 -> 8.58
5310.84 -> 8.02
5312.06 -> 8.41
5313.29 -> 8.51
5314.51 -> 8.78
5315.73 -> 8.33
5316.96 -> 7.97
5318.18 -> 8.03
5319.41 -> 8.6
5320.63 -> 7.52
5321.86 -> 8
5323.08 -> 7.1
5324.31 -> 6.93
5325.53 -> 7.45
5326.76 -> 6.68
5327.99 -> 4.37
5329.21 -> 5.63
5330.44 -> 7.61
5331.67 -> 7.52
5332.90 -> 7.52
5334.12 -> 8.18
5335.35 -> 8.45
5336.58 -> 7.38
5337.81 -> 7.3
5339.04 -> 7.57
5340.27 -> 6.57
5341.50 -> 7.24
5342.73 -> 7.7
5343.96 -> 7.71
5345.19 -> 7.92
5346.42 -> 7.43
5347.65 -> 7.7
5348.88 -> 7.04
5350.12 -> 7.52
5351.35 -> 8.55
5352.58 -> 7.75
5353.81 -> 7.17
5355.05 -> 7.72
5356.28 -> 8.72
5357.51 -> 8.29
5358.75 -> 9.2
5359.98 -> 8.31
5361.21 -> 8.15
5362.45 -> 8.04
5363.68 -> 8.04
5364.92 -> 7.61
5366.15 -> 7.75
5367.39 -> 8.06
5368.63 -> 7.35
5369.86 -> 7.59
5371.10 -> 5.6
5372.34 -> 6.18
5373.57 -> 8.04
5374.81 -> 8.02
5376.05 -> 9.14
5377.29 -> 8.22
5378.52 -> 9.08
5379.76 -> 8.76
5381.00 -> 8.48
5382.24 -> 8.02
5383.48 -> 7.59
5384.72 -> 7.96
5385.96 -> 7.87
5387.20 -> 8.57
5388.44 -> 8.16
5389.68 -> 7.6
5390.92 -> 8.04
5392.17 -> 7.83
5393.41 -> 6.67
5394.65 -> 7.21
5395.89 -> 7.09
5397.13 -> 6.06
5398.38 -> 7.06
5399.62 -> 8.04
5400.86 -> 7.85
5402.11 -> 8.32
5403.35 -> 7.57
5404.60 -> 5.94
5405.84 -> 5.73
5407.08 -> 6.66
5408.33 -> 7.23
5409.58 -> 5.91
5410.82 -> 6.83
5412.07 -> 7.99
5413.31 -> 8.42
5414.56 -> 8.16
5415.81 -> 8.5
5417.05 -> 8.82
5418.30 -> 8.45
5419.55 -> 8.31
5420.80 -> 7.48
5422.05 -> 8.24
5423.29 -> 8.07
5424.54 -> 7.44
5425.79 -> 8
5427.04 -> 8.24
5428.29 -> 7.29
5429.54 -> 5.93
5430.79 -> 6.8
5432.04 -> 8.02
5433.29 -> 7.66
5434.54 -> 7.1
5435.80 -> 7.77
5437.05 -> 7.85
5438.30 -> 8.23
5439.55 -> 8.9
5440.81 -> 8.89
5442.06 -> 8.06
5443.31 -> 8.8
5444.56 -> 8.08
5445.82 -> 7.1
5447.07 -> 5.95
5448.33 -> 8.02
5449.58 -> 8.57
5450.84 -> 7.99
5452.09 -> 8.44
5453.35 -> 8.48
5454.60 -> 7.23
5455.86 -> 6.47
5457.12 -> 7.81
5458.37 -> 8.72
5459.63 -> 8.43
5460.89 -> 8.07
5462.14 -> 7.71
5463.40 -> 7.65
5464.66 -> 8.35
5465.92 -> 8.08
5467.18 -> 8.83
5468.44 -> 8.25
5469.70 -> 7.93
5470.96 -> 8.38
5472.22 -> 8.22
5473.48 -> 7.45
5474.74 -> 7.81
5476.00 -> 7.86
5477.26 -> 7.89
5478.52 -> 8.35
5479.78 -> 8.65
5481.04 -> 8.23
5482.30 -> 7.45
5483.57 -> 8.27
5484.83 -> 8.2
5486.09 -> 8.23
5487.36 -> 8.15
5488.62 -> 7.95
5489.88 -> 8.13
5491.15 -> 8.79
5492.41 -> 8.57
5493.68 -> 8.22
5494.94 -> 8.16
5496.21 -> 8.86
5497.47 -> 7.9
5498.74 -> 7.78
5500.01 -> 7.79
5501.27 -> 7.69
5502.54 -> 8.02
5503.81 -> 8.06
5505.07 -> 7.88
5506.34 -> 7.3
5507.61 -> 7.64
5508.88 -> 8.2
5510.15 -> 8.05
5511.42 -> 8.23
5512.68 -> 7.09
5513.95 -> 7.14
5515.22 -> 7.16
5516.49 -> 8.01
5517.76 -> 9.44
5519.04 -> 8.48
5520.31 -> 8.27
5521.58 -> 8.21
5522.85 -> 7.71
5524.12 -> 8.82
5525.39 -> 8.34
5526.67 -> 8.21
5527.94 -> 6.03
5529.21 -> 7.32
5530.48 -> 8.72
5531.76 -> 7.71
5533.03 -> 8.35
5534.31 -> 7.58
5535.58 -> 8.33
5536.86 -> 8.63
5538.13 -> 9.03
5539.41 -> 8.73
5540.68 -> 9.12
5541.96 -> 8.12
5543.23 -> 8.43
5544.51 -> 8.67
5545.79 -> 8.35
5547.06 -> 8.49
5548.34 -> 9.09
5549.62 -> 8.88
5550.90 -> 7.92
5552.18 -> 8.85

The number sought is 3.6 AA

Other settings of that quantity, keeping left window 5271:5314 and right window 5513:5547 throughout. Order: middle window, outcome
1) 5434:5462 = 0.3 AA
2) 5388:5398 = 0.8 AA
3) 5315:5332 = 1.1 AA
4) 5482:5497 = -0.3 AA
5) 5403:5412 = 1.5 AA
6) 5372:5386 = -0.5 AA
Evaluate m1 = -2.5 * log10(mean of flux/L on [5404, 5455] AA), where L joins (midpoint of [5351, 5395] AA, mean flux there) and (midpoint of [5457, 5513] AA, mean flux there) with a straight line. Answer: 0.04 mag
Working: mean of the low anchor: 7.93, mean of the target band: 7.7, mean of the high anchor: 8.08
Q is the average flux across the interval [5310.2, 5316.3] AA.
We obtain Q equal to 8.42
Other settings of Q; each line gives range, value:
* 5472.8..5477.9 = 7.76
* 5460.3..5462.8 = 7.9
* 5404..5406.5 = 5.87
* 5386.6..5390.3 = 8.11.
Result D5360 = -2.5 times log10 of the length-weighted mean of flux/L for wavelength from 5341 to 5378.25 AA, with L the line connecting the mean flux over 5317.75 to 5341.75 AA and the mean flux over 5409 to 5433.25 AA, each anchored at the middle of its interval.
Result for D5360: -0.05 mag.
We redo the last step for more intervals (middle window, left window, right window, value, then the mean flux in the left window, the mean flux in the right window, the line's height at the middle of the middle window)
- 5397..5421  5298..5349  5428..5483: 0.05 mag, 7.63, 7.91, 7.81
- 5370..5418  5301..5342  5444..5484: 0.03 mag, 7.68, 7.96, 7.82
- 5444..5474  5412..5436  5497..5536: -0.01 mag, 7.83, 7.92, 7.86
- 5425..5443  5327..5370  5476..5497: 0.03 mag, 7.61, 8.24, 8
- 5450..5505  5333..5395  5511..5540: -0.01 mag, 7.82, 8.06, 7.99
